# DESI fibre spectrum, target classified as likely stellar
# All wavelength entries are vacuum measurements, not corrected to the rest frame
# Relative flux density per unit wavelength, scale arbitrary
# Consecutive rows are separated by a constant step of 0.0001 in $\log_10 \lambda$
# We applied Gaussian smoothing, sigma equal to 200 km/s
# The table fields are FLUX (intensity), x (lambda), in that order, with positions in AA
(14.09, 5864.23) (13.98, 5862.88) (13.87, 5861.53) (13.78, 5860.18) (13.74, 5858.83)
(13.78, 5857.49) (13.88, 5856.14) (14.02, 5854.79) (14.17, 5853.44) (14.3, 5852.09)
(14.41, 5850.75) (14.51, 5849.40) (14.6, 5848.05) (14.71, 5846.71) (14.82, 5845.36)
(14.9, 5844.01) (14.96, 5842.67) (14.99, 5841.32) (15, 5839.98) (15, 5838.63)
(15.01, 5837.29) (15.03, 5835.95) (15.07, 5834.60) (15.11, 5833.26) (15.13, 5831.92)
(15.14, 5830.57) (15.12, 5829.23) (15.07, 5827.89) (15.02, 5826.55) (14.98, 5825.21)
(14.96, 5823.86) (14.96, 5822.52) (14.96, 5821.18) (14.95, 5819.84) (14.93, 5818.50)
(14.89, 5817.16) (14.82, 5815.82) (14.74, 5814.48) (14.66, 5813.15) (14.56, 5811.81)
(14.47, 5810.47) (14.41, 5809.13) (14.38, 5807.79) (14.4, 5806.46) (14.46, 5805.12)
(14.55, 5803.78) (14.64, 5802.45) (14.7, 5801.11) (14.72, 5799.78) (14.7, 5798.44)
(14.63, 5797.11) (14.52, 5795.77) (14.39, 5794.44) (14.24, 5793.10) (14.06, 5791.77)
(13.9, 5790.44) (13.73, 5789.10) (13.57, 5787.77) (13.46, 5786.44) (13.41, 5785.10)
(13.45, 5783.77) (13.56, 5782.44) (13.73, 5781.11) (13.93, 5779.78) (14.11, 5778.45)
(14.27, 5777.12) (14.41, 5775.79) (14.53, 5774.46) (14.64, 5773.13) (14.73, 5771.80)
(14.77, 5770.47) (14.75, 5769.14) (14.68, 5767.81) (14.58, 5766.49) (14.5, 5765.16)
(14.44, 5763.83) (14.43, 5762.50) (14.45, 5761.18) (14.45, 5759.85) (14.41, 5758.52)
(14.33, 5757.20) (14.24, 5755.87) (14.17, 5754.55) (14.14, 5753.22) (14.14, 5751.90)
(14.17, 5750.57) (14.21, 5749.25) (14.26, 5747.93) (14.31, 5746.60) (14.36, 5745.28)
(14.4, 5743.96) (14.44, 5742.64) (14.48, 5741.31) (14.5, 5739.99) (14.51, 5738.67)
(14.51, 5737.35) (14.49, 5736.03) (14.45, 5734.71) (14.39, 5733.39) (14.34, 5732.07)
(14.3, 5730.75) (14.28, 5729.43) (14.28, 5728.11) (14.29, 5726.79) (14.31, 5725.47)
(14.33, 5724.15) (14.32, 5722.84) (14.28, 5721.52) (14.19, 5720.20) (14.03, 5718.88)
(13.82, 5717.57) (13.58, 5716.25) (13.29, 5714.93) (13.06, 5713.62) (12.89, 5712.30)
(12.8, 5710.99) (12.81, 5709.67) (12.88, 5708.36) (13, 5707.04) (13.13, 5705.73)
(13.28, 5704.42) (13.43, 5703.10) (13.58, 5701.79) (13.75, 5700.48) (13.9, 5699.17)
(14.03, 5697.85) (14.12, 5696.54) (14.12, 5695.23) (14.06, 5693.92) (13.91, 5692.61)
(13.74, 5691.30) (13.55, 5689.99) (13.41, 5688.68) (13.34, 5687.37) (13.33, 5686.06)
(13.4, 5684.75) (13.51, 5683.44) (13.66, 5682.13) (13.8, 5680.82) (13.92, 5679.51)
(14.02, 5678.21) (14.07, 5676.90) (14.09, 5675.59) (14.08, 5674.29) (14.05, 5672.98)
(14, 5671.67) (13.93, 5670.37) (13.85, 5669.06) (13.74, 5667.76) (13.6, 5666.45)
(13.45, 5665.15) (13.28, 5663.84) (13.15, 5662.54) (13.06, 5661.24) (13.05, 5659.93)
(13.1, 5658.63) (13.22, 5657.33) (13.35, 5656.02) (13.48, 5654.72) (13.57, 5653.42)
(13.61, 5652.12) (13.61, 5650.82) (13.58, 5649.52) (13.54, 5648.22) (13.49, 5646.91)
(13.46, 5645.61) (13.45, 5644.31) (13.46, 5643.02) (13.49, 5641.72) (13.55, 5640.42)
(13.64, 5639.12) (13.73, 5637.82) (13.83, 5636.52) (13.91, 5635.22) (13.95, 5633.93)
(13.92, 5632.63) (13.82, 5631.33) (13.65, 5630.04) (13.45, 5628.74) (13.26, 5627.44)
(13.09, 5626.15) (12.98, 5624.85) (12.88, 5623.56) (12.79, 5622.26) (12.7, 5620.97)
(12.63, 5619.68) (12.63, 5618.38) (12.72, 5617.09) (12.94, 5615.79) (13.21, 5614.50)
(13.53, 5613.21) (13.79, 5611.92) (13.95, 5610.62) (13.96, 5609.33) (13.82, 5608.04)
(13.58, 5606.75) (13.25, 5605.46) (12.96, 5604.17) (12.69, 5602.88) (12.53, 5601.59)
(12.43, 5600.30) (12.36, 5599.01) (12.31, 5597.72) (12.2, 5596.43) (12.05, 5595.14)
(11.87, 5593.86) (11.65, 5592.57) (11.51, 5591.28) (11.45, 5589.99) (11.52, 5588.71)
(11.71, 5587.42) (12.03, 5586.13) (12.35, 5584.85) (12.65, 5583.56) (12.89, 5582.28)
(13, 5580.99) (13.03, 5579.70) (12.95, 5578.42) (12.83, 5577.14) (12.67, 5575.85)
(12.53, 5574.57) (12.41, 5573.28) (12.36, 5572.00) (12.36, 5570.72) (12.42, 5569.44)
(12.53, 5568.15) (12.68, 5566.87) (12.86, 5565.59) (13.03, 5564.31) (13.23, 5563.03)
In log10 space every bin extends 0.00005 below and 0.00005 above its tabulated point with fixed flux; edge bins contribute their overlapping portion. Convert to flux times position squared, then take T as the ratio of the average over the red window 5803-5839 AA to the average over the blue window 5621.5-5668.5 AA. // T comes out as 1.17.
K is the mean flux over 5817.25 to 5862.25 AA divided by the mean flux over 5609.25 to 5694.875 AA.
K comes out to 1.1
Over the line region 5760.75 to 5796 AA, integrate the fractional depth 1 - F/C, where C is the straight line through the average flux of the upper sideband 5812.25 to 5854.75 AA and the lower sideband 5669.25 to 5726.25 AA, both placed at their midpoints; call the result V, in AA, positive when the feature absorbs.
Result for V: 0.5 AA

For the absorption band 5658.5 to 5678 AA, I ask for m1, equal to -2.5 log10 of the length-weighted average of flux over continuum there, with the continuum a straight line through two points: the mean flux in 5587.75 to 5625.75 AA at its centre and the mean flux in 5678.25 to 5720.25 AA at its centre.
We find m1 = -0.03 mag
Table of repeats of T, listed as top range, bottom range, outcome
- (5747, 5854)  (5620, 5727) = 1.12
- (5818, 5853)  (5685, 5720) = 1.16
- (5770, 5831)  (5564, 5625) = 1.23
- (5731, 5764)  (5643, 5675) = 1.09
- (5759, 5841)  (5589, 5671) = 1.17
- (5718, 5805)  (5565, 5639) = 1.18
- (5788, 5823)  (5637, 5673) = 1.13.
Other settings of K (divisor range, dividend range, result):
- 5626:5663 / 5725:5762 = 1.06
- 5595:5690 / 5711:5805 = 1.06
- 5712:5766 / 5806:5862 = 1.03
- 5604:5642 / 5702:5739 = 1.03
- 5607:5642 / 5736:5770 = 1.07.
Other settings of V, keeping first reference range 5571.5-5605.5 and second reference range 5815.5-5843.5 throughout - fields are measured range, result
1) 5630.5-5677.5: -1.93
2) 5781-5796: 0.76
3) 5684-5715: 0.28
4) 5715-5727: -0.23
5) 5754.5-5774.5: -0.31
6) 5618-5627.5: -0.09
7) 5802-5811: 0.17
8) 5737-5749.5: -0.30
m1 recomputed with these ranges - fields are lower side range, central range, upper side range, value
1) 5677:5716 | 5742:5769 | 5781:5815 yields -0.03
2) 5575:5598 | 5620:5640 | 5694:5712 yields -0.06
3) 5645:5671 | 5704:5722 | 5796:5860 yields 0.04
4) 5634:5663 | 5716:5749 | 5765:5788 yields -0.03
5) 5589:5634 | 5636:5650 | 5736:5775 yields -0.03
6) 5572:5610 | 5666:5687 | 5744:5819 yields -0.04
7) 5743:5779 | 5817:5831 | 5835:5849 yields -0.02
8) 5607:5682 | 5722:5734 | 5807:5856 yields -0.02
